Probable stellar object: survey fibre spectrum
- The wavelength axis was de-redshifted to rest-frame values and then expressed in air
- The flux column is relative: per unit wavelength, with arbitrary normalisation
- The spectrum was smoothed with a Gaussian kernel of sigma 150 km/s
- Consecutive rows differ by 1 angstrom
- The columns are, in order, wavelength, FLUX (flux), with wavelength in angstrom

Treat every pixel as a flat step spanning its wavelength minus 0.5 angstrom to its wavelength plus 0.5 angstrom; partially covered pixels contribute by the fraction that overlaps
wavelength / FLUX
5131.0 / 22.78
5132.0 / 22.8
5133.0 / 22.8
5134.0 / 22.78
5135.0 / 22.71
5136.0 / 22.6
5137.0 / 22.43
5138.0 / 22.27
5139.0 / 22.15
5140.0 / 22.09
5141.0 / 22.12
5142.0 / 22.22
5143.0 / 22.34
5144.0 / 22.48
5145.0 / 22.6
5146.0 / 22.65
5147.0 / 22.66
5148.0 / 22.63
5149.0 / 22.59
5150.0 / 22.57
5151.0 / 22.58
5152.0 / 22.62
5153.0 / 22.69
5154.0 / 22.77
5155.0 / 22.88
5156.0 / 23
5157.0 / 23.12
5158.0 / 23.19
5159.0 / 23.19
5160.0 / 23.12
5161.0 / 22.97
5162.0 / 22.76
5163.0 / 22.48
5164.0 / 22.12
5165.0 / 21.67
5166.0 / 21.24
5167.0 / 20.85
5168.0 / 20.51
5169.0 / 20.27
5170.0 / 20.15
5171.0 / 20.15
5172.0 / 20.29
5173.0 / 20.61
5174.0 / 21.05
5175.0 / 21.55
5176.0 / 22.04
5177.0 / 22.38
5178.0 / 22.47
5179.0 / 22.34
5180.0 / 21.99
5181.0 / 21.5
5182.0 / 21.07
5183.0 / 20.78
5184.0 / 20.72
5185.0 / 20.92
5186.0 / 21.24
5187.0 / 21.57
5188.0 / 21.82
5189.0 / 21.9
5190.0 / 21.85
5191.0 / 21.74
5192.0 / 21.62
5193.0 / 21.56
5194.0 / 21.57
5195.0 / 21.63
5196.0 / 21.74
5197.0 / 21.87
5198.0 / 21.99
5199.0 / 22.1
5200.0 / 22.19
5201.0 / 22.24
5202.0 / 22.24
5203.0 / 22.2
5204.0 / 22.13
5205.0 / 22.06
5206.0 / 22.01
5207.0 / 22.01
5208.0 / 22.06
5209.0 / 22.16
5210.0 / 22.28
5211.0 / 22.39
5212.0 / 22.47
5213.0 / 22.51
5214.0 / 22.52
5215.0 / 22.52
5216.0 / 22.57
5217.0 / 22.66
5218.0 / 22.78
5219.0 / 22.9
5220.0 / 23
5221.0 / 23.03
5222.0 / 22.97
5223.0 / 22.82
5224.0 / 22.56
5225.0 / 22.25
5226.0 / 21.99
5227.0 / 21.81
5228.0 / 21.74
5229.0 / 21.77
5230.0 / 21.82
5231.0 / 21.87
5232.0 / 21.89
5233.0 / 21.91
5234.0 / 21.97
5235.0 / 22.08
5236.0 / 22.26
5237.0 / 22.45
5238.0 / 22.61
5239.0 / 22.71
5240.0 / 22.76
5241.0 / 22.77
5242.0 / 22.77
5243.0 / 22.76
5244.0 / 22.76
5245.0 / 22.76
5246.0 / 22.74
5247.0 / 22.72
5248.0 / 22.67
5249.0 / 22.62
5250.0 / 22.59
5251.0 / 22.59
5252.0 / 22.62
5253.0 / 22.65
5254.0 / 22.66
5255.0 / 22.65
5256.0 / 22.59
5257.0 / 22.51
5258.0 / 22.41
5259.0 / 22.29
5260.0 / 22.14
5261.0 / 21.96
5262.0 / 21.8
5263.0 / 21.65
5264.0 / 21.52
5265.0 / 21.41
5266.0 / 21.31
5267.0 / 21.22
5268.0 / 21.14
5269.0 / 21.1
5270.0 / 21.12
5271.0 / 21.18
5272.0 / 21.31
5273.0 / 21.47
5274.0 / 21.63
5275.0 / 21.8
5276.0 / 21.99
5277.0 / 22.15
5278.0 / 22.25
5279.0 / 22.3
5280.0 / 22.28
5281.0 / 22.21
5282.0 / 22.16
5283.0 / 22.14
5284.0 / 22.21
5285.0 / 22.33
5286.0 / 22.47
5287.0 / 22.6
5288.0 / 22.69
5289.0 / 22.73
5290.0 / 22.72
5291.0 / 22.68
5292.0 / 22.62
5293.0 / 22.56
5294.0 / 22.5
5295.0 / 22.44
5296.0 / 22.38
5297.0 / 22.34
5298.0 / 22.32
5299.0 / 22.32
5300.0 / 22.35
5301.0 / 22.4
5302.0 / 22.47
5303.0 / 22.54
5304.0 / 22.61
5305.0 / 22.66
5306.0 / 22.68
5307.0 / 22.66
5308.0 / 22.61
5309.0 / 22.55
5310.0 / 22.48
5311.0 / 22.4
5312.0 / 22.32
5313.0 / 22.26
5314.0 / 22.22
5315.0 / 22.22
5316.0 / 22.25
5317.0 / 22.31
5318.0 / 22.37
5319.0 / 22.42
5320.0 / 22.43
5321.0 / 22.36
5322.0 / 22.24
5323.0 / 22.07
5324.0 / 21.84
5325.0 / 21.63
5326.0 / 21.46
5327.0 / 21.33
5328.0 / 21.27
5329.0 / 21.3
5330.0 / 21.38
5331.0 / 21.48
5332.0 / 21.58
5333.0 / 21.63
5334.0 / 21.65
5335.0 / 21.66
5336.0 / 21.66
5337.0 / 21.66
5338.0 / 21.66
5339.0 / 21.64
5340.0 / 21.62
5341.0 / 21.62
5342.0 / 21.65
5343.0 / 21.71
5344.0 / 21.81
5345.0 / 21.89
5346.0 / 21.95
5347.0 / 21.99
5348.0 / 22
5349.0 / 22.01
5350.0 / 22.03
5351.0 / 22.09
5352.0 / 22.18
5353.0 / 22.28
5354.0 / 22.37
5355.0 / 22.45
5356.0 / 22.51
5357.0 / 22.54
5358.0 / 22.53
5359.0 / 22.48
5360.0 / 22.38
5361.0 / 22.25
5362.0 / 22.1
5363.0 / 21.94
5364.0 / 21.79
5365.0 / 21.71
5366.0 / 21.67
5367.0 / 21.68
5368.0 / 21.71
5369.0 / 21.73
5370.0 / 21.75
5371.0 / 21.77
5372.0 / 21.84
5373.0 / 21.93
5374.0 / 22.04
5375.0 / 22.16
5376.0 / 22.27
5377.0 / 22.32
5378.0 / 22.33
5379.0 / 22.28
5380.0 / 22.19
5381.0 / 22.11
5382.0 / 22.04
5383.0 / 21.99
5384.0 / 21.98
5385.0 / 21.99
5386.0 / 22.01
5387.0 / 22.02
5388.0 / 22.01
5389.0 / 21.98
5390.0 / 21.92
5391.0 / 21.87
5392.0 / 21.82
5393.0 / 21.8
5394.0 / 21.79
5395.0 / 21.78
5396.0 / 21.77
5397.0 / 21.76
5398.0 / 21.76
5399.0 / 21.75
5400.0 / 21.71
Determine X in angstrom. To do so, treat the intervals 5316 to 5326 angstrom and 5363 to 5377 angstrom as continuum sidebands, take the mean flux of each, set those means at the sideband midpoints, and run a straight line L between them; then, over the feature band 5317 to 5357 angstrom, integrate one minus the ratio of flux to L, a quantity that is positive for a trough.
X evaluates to 0.3 angstrom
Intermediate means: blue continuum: 22.2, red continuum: 21.9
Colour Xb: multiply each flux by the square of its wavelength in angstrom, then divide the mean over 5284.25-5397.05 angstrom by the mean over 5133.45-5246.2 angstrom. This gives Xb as 1.1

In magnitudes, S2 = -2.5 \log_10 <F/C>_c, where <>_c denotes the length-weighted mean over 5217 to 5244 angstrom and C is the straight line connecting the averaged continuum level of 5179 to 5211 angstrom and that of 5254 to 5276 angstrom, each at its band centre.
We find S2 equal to -0.03 mag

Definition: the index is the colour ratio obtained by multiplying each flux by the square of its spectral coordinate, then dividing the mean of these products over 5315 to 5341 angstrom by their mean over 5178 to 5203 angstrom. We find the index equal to 1.06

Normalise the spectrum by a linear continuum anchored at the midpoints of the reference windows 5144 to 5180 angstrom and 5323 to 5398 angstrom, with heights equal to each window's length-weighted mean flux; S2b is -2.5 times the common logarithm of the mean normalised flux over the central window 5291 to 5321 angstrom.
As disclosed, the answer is -0.02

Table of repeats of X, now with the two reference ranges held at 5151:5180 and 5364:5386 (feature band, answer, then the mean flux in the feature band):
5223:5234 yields -0.02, 22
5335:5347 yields 0.13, 21.7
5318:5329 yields 0.04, 21.9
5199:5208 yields -0.07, 22.1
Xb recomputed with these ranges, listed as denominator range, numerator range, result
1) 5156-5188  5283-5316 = 1.09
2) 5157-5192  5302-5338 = 1.08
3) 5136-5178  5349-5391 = 1.08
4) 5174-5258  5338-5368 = 1.04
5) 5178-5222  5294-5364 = 1.05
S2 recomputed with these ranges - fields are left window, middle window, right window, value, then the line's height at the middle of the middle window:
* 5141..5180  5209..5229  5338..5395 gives -0.020 mag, 22.1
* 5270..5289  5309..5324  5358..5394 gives -0.013 mag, 22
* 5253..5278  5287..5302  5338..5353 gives -0.033 mag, 21.8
